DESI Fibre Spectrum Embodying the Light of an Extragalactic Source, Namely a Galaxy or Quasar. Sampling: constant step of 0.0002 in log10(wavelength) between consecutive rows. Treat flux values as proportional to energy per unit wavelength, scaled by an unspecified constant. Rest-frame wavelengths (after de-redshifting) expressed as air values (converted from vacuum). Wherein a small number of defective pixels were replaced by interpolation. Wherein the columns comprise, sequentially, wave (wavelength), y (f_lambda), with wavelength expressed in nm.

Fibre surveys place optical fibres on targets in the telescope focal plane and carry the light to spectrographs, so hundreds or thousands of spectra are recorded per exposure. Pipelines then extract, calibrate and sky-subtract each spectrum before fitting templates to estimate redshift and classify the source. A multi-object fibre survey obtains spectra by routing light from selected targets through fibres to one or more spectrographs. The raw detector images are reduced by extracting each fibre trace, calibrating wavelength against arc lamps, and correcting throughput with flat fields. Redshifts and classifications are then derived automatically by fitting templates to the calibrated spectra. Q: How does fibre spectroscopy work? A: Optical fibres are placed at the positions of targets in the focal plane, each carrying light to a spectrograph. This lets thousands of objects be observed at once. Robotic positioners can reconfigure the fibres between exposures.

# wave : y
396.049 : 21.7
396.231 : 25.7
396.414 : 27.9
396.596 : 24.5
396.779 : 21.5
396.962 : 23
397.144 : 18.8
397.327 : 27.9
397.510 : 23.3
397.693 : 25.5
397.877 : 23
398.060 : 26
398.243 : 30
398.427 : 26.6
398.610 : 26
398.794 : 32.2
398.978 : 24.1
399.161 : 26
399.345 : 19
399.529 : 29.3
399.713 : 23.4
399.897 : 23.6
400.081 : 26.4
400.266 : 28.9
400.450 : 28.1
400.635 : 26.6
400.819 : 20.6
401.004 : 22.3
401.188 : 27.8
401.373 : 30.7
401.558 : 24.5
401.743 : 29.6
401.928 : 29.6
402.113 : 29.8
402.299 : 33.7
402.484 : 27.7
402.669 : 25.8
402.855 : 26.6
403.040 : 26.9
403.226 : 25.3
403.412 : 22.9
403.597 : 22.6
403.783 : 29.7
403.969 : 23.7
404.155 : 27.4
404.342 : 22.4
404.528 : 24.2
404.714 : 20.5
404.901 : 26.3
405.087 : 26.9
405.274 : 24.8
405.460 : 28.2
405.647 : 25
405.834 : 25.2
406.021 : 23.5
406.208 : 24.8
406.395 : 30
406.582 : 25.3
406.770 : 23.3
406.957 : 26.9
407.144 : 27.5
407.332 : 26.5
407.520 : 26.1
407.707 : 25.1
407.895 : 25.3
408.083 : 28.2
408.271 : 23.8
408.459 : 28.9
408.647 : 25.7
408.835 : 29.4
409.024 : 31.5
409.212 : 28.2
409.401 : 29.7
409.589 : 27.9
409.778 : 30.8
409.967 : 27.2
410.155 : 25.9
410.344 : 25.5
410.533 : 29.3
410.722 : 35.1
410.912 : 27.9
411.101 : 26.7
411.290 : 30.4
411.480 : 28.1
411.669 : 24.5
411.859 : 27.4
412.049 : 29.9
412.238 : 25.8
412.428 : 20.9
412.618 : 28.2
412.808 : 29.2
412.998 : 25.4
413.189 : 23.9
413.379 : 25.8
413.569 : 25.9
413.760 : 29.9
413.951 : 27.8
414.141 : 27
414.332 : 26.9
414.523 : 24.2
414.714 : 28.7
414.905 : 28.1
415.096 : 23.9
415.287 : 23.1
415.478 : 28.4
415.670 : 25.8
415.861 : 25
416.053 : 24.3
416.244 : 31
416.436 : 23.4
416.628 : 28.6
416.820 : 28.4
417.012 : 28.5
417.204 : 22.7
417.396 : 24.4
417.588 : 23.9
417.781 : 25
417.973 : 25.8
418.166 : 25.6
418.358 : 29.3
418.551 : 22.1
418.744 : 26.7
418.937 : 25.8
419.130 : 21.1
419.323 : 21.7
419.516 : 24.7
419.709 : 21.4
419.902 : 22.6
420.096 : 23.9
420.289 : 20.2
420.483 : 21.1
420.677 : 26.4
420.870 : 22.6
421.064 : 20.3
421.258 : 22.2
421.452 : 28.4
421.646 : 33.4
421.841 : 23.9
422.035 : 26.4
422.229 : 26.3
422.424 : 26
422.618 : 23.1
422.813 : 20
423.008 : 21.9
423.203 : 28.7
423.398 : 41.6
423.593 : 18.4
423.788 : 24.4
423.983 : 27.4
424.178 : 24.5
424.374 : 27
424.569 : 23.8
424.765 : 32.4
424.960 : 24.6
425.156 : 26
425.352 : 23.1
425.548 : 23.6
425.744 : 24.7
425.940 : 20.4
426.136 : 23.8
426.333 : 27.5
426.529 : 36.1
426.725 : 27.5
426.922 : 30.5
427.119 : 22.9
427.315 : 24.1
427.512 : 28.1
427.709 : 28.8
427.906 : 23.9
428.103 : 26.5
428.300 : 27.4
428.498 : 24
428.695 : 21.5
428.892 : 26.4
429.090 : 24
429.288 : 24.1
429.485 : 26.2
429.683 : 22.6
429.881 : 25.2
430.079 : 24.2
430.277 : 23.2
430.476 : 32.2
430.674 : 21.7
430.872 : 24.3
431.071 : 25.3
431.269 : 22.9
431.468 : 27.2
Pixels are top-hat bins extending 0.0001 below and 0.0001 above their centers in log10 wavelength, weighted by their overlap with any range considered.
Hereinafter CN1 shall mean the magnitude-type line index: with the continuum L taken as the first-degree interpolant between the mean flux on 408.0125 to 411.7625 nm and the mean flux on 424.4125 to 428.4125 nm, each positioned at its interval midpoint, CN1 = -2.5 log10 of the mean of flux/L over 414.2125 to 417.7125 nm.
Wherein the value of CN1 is 0.06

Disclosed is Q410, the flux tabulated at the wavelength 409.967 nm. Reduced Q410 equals 27.2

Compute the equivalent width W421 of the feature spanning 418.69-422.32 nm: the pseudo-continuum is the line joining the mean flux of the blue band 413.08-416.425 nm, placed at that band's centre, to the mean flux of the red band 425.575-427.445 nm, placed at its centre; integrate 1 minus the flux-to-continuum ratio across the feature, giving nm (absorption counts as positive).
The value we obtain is 0.30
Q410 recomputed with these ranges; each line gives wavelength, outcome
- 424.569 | 23.8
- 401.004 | 22.3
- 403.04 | 26.9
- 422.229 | 26.3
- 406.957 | 26.9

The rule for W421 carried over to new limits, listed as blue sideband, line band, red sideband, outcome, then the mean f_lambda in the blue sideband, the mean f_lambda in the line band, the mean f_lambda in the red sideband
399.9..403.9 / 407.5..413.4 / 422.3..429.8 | -0.22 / 26.9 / 27.5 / 25.7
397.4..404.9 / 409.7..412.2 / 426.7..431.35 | -0.24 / 26.1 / 28.3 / 25.3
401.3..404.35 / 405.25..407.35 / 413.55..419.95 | 0.06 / 27.1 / 25.9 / 25.7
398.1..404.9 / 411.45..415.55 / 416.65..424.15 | -0.17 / 26.2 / 26.5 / 24.9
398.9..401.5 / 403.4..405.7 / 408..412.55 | 0.13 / 25.5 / 25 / 27.9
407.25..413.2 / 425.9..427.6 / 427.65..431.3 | -0.11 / 27.5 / 27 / 25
